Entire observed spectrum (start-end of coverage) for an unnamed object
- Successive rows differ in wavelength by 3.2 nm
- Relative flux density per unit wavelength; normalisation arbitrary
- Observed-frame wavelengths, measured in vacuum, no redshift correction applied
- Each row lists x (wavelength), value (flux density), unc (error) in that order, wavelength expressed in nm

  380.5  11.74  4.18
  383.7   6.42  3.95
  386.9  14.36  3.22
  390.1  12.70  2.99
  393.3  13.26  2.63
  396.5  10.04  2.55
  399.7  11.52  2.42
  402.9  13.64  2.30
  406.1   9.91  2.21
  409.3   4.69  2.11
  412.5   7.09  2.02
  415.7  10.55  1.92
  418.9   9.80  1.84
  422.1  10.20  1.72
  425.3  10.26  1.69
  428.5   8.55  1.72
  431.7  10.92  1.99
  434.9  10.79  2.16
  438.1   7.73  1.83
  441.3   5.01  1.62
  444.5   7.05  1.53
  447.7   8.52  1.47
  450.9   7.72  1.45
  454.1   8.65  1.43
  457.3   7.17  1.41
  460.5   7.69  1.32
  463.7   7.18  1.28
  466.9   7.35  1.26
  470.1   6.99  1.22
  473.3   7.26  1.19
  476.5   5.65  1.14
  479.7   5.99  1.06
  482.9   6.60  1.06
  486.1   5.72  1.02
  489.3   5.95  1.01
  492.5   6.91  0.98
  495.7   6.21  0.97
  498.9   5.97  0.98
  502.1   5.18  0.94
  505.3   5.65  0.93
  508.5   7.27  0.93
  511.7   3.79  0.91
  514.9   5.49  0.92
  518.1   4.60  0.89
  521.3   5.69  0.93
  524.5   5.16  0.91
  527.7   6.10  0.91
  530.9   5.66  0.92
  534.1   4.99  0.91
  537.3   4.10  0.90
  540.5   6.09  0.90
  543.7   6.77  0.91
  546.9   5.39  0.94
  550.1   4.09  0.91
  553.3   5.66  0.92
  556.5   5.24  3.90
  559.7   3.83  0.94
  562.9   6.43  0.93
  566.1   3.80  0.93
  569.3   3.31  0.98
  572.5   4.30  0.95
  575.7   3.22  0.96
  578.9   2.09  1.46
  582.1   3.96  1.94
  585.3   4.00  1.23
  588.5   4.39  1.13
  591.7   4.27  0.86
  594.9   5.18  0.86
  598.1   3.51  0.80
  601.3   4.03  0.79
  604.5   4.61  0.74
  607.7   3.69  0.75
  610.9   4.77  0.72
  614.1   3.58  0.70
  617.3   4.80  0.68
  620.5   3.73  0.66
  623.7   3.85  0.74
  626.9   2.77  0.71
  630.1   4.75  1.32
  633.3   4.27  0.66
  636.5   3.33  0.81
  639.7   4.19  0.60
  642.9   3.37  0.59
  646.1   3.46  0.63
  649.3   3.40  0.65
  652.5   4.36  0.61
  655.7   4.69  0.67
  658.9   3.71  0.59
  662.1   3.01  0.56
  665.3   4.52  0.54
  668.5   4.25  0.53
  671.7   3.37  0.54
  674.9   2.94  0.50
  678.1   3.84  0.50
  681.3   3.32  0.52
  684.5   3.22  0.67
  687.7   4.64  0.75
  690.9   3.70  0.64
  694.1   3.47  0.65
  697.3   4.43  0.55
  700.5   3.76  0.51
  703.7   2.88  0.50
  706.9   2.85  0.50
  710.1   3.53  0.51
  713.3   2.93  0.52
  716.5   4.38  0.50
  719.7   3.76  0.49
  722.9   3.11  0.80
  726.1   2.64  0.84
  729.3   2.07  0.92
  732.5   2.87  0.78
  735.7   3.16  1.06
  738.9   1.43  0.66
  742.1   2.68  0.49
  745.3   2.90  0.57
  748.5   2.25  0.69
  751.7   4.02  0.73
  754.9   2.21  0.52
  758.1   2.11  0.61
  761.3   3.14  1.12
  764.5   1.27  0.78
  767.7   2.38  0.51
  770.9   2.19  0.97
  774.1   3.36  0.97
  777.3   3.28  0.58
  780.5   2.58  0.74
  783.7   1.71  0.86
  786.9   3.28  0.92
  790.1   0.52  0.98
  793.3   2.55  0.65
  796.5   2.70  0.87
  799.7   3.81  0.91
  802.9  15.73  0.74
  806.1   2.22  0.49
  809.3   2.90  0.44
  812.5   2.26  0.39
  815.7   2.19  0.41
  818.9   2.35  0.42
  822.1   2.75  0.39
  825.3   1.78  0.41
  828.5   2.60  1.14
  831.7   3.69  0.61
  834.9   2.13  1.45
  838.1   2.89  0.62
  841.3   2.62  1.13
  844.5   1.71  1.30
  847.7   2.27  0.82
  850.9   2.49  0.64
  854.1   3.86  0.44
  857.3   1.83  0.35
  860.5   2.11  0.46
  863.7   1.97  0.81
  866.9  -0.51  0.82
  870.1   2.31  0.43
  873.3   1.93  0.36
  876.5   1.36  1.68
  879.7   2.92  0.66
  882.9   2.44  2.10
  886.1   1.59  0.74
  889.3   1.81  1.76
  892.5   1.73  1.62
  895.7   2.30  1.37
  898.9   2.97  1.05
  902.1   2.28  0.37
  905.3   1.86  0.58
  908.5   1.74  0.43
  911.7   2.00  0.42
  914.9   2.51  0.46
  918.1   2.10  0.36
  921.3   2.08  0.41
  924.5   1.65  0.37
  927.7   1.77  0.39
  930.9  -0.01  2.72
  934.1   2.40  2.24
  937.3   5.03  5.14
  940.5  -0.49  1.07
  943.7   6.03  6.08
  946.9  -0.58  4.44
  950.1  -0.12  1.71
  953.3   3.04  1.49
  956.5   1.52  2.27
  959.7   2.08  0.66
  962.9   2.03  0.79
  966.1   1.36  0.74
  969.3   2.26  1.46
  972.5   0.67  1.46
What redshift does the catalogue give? 1.15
